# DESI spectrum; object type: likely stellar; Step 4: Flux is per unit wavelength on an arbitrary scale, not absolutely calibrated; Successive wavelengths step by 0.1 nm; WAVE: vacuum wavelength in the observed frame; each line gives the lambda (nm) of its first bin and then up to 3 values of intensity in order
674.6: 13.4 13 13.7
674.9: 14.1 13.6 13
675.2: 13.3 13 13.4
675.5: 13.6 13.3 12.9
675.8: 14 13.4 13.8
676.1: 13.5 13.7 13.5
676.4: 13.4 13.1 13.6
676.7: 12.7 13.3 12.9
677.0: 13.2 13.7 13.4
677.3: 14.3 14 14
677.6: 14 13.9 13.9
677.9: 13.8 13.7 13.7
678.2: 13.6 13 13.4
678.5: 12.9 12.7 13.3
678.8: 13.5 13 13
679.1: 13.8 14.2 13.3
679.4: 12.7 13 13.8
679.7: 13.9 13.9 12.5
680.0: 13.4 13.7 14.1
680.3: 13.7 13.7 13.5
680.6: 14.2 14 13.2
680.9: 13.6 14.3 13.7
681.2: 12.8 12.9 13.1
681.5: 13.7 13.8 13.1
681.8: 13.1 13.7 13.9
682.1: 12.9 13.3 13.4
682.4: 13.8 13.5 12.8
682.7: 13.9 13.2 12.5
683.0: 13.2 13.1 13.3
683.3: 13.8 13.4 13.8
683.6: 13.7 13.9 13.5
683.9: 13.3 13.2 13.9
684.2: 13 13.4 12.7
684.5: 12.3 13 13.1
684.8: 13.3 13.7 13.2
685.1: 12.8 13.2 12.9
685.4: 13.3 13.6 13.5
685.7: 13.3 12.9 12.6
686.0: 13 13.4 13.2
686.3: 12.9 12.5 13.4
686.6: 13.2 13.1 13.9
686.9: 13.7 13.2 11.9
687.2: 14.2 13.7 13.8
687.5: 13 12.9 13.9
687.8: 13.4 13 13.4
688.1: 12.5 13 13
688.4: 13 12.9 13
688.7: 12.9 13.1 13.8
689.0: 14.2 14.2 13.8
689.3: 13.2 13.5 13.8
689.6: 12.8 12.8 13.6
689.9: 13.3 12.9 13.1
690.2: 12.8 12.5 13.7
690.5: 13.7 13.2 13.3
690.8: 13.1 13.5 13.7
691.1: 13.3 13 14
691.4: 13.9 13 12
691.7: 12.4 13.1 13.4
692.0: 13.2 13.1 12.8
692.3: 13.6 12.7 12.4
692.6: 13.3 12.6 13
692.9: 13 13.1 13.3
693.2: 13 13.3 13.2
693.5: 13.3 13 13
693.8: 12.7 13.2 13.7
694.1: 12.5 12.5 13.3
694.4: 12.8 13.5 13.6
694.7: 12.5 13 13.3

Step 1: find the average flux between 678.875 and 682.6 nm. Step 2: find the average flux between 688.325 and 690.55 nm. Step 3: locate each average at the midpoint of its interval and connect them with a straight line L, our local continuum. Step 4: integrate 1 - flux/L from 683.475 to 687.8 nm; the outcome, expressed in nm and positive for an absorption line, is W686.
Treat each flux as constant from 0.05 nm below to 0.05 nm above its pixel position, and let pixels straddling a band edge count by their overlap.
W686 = 0.04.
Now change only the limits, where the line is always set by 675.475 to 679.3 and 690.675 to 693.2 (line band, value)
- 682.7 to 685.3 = 0.010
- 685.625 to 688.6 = 0.015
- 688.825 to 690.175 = -0.028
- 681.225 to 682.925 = 0.004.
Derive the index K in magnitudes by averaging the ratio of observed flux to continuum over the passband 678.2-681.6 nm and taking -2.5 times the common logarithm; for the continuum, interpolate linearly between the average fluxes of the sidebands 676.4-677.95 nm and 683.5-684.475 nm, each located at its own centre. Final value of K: 0.00 mag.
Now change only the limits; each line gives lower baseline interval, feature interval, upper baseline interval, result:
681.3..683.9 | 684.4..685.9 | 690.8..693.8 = 0.02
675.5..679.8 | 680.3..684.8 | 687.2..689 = 0.00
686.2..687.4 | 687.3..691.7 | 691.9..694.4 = -0.01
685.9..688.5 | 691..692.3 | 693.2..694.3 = 0.00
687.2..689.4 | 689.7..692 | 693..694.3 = 0.00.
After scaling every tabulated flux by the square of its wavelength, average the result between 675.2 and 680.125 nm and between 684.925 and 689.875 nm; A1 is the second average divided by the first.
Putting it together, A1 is 1.01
